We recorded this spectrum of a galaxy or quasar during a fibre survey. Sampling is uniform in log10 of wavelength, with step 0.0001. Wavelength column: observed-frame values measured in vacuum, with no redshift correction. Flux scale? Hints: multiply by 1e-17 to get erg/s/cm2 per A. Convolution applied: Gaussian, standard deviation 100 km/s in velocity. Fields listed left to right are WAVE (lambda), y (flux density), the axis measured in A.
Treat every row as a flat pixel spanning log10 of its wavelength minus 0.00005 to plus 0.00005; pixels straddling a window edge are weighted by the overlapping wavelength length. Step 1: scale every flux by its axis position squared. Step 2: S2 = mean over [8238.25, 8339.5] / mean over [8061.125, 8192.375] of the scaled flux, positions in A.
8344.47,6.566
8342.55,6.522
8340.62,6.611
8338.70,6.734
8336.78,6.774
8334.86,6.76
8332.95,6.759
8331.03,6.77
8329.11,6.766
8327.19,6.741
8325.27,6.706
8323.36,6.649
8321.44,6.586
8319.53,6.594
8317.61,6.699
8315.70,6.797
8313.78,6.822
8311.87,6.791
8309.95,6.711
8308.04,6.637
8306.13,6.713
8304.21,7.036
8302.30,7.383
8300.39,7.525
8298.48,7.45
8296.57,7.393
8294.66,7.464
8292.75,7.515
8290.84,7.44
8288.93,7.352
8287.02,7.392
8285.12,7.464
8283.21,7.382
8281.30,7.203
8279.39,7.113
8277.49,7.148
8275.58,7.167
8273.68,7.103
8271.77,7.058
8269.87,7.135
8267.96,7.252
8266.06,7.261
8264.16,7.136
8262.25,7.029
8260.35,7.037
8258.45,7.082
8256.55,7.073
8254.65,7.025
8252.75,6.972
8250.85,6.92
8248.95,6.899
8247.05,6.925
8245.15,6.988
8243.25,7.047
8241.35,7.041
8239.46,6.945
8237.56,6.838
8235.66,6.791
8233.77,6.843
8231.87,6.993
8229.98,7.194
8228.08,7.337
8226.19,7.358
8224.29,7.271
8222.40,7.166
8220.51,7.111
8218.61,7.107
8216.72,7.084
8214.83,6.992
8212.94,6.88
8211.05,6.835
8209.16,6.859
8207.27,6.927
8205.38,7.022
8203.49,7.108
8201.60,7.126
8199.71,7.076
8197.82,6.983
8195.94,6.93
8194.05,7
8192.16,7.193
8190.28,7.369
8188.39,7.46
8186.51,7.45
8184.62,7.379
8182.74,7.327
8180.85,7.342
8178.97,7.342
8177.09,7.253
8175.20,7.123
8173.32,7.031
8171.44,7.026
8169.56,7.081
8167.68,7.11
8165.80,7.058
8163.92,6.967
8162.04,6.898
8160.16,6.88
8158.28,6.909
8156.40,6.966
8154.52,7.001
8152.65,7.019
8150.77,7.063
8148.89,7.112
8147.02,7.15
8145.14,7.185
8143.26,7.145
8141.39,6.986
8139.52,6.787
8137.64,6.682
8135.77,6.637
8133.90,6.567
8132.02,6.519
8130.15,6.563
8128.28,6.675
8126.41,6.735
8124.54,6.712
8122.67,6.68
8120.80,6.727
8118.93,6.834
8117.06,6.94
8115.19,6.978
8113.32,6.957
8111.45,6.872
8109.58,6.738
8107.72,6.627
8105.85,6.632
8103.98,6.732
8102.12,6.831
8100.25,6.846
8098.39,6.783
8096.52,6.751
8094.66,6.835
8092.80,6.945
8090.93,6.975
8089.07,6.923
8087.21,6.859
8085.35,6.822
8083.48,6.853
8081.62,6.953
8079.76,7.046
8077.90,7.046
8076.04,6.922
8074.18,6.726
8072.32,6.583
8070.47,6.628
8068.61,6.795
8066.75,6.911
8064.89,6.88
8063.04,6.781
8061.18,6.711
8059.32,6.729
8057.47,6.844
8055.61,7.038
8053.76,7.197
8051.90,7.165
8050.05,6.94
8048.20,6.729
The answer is 1.05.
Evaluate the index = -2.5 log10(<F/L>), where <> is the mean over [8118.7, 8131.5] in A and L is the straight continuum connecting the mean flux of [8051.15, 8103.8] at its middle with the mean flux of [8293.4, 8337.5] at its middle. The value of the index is 0.03 mag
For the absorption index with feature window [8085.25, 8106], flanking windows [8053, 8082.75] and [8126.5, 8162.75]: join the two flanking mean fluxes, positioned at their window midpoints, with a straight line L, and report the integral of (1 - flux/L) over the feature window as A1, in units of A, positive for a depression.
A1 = 0.1 A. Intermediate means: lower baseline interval 6.86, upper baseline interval 6.88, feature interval 6.84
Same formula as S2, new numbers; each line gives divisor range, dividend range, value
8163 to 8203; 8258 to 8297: 1.03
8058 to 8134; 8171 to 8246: 1.07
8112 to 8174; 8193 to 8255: 1.04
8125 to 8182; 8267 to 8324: 1.06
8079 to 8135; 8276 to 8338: 1.08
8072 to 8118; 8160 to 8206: 1.07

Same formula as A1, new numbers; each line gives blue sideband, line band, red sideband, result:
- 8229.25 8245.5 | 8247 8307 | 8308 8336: -3.0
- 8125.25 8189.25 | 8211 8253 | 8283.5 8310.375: 0.7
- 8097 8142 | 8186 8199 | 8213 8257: -0.5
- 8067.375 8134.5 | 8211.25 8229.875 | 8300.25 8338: -0.9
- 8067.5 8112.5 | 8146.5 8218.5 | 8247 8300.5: -0.8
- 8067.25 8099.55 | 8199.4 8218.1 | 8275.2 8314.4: 0.2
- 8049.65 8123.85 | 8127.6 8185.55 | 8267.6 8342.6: -0.8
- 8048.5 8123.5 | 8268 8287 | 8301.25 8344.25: -1.2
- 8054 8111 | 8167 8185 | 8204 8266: -0.6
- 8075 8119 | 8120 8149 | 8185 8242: 0.6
